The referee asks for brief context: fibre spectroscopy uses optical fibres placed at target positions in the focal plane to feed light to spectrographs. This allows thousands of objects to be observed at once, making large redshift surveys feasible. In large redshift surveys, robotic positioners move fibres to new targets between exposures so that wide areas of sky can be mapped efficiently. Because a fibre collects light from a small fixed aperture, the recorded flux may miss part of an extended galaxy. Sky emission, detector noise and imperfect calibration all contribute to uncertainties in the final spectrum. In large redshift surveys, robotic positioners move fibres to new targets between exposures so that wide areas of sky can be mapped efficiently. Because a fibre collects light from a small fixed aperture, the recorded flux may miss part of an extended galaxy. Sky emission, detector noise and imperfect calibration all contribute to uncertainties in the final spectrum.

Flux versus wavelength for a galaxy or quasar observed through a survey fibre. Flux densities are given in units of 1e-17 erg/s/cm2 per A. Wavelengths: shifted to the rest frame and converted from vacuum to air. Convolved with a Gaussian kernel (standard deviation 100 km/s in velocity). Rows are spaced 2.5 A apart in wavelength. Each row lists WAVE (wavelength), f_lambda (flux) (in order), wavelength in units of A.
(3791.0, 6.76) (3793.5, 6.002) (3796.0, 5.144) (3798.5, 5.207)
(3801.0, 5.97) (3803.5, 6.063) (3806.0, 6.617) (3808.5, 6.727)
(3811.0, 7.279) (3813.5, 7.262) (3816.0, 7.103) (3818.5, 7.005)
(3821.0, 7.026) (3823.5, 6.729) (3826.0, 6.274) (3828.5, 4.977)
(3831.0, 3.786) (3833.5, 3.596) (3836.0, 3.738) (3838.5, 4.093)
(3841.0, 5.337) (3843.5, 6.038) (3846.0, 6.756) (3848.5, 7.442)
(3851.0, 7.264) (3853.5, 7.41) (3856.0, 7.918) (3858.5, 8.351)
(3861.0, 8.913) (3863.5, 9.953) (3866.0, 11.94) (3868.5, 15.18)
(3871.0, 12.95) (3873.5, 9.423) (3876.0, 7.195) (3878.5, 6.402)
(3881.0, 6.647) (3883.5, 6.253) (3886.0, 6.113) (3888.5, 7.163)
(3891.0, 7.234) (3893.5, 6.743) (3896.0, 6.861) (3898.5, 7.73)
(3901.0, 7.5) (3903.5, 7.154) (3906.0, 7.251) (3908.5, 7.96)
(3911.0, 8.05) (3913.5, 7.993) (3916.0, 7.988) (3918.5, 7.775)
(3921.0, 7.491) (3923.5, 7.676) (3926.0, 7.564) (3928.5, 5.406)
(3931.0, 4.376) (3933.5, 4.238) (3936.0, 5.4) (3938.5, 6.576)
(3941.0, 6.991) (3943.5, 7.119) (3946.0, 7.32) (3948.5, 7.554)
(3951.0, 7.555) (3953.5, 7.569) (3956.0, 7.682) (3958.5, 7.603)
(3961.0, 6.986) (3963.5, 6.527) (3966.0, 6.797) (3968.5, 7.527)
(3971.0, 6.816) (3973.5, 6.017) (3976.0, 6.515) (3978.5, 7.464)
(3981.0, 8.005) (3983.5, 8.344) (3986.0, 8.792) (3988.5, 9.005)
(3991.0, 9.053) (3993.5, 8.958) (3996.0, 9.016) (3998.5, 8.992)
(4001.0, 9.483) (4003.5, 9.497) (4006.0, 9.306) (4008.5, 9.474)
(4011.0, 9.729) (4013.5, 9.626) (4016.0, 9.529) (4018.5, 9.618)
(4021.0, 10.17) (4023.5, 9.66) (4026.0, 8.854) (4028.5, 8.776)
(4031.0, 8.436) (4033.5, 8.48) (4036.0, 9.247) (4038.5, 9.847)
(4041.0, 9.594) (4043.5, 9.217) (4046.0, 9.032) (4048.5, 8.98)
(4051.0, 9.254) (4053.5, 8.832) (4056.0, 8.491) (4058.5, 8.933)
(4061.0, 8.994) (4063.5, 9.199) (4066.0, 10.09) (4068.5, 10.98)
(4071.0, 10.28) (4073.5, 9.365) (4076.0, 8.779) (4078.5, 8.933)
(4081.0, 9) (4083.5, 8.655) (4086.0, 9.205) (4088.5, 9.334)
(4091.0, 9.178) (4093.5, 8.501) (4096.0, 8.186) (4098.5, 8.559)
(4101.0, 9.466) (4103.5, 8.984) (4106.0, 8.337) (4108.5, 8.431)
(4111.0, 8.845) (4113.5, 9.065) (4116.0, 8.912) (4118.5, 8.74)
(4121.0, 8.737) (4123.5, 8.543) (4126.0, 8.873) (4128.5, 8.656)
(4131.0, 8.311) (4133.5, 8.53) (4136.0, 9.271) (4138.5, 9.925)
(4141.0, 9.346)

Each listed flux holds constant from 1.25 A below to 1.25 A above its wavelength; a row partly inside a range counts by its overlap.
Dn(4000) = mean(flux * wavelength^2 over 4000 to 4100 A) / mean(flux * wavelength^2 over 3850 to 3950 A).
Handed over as 1.30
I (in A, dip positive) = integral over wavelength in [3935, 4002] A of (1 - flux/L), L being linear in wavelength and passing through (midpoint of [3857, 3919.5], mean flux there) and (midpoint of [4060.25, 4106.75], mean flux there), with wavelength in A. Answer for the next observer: 8.0 A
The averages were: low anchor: 8.27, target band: 7.62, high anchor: 9.17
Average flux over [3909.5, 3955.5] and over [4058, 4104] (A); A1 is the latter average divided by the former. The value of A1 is 1.32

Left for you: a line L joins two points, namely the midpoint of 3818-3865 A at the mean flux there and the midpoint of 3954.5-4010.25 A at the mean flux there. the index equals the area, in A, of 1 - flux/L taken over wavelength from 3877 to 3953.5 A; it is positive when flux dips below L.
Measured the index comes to 3.83 A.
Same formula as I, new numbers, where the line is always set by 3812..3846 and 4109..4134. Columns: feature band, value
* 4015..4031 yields -3.5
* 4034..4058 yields -3.7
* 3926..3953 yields 1.9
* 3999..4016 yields -4.4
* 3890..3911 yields -3.1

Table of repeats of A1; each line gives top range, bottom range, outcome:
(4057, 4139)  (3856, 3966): 1.18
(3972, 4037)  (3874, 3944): 1.28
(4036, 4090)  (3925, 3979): 1.39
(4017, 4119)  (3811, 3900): 1.25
